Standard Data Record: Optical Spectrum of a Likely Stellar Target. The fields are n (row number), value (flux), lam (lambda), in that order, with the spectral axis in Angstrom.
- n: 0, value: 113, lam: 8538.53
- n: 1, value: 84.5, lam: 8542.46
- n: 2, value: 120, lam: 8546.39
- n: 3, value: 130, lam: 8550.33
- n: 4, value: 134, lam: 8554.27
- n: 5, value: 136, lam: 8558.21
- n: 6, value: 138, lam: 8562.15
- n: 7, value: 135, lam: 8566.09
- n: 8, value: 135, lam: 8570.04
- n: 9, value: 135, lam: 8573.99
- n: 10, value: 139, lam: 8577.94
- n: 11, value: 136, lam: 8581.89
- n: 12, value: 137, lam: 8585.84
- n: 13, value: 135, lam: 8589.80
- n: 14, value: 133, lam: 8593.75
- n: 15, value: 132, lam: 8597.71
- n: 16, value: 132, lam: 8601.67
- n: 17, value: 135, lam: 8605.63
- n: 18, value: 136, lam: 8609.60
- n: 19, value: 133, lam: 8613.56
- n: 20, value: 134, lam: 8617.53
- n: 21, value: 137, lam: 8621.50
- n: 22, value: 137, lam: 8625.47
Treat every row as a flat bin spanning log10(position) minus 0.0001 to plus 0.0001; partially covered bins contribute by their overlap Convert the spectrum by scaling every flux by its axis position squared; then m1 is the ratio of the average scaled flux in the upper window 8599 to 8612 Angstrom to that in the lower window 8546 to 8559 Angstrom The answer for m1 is 1.04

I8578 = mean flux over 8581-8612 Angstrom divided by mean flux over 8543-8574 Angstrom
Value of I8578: 1.03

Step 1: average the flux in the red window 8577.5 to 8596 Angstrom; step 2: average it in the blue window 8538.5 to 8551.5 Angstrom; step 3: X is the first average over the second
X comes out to 1.2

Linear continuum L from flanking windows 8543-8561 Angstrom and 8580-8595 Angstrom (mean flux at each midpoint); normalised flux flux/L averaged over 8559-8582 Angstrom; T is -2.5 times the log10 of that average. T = -0.041 mag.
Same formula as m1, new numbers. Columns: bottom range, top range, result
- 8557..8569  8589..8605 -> 0.98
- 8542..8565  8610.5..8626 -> 1.08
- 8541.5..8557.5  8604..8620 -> 1.13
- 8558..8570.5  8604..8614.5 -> 1.00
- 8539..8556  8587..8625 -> 1.17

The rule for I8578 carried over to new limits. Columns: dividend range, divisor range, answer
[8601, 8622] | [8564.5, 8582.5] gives 0.99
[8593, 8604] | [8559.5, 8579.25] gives 0.97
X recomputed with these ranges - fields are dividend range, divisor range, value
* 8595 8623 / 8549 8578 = 0.99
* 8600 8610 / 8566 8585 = 0.98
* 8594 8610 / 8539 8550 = 1.24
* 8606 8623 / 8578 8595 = 0.99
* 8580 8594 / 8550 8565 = 1.00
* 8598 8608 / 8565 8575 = 0.99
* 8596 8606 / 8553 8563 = 0.98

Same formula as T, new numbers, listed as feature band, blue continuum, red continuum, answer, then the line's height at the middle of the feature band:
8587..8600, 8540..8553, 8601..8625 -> -0.04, 128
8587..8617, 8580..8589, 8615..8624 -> 0.02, 136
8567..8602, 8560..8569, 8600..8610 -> 0.00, 135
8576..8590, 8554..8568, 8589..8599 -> -0.02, 134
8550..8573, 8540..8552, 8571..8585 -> -0.10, 123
